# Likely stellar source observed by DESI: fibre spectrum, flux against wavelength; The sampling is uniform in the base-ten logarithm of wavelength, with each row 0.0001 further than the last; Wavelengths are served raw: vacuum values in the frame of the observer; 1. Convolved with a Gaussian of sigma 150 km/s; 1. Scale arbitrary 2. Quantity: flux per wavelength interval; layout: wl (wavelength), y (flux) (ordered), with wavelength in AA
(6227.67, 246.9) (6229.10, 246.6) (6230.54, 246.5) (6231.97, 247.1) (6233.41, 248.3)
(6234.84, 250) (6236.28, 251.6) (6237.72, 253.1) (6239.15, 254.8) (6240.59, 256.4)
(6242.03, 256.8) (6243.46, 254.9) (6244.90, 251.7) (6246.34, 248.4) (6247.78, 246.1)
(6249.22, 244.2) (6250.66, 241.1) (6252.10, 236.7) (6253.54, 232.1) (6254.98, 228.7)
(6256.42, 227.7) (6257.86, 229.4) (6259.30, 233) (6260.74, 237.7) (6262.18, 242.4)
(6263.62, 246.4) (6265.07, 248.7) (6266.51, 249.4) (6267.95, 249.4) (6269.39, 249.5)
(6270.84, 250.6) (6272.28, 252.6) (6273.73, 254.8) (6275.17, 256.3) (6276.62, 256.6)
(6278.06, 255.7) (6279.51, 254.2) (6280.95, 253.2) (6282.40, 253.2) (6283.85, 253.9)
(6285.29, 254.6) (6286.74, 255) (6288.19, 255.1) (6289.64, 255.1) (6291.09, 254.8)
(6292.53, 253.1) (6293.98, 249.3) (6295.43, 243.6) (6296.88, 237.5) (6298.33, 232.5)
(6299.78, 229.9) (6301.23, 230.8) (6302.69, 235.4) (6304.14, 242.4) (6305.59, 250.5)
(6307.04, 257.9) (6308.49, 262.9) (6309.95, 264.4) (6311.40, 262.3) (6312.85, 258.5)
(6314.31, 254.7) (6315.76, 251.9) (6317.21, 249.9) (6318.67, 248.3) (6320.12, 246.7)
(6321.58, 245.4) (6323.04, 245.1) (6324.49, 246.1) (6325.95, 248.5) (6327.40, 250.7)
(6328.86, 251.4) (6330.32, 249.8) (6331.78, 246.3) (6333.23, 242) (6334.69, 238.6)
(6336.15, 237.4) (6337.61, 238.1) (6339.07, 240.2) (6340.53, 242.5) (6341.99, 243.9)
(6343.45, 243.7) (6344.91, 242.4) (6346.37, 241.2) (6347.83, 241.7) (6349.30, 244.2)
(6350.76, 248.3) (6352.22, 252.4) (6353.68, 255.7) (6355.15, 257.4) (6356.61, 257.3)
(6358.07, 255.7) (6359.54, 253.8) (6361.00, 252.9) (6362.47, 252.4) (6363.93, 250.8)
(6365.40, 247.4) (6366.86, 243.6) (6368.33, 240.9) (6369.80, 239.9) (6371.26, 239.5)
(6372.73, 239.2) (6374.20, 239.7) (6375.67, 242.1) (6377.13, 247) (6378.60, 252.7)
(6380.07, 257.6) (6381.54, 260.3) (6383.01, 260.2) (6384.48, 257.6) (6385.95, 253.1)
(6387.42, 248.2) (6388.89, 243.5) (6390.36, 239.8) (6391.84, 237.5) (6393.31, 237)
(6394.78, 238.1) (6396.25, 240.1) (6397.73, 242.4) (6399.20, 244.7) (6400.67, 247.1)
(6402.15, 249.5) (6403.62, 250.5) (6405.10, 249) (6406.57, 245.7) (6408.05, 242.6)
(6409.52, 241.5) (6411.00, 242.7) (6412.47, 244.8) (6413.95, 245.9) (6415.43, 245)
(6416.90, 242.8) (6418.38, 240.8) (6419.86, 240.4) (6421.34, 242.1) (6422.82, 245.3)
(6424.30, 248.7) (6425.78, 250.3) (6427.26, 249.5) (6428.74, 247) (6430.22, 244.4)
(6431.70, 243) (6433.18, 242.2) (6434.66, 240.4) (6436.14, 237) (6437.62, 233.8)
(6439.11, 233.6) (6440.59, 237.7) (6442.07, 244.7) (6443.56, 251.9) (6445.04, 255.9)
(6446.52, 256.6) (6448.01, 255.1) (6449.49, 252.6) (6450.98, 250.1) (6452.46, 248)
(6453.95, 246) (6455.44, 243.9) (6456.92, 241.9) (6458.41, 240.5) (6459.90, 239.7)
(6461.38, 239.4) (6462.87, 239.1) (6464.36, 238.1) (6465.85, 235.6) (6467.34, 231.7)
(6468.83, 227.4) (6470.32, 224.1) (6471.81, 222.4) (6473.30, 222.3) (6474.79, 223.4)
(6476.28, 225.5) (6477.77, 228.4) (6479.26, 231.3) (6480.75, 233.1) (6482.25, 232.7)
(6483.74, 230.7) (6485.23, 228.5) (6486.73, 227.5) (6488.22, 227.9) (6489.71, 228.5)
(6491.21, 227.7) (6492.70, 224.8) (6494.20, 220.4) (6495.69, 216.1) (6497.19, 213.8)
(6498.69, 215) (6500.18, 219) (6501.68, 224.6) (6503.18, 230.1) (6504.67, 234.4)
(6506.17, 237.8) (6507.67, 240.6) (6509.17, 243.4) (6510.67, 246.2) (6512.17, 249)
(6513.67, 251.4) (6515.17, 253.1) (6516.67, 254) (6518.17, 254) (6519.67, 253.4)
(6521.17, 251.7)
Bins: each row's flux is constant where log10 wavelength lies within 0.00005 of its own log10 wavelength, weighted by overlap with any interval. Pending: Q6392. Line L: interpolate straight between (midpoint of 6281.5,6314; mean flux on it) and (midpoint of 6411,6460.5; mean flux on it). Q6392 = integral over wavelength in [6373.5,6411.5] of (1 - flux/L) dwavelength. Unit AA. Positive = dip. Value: -0.03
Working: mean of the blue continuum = 250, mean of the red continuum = 245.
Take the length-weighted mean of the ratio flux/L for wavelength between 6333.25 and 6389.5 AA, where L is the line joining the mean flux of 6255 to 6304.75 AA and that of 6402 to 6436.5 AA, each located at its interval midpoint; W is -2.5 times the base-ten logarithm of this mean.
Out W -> -0.01 mag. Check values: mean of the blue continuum 246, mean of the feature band 247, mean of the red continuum 245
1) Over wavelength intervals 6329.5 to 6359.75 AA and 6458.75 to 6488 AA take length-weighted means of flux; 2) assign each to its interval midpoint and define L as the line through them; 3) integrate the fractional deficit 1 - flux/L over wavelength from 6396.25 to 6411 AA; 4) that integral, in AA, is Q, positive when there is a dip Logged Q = -0.4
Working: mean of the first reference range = 246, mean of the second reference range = 231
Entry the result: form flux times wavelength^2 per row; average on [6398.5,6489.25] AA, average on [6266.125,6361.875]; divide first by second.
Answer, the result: 1.00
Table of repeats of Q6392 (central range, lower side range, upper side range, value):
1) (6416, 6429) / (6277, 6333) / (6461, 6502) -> -0.58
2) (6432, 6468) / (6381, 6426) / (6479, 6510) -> -1.00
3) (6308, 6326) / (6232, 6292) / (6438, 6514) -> -0.57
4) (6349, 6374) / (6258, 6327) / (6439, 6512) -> -0.52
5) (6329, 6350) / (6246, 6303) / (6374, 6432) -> 0.28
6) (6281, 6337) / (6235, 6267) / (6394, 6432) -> -0.97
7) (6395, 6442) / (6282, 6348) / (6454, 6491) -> -1.23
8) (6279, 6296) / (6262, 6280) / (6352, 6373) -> -0.13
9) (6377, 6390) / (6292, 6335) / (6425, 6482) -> -0.51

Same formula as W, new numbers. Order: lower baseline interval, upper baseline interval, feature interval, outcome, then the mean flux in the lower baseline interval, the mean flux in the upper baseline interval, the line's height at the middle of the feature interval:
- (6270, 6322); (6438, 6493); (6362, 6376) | 0.01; 251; 236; 245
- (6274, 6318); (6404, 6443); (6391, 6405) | 0.01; 251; 243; 245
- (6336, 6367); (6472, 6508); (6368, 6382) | -0.01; 248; 227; 244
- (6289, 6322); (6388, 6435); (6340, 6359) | -0.01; 249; 244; 247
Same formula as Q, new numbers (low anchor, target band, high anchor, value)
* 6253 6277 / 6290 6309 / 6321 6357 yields 0.0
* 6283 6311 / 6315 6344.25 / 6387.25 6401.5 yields 0.1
